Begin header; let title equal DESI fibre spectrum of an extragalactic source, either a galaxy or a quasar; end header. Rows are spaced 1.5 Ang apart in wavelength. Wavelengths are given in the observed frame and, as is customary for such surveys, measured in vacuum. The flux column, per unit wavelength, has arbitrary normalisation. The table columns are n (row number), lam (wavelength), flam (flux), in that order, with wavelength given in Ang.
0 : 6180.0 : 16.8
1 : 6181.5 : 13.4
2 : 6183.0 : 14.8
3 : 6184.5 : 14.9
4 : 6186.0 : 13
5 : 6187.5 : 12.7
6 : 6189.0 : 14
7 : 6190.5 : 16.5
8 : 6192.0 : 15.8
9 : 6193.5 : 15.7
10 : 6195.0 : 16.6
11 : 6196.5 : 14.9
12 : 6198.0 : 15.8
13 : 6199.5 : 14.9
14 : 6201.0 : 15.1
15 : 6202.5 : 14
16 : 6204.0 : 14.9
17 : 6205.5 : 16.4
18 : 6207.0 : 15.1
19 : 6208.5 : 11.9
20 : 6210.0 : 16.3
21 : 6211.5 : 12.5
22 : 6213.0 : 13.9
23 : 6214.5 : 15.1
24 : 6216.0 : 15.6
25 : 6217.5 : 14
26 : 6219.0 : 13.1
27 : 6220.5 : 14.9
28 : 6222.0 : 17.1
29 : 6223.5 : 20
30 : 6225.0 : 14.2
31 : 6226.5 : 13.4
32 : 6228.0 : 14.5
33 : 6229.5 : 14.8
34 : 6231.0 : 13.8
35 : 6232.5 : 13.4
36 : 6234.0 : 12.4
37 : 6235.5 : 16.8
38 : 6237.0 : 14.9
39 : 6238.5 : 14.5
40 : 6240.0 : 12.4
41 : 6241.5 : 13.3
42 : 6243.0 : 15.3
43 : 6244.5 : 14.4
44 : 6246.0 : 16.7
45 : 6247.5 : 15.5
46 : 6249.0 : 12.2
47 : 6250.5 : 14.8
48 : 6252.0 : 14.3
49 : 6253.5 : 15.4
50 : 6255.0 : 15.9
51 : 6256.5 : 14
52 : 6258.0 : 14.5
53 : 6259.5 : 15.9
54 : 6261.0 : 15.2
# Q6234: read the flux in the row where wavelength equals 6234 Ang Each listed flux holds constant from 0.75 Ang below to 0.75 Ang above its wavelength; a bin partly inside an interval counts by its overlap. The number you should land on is 12.4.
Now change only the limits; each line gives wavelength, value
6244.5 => 14.4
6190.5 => 16.5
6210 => 16.3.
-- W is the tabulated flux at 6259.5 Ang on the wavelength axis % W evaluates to 15.9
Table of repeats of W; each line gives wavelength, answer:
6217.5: 14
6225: 14.2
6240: 12.4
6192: 15.8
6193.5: 15.7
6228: 14.5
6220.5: 14.9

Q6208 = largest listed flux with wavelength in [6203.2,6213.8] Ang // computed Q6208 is 16.4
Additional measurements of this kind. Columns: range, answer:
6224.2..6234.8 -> 14.8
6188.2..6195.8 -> 16.6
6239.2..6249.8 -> 16.7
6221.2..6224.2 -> 20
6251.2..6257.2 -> 15.9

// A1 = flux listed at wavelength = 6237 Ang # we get 14.9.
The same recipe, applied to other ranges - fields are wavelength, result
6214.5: 15.1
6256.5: 14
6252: 14.3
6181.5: 13.4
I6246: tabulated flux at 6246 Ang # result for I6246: 16.7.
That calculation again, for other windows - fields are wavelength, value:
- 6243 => 15.3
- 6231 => 13.8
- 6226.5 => 13.4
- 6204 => 14.9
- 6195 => 16.6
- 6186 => 13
